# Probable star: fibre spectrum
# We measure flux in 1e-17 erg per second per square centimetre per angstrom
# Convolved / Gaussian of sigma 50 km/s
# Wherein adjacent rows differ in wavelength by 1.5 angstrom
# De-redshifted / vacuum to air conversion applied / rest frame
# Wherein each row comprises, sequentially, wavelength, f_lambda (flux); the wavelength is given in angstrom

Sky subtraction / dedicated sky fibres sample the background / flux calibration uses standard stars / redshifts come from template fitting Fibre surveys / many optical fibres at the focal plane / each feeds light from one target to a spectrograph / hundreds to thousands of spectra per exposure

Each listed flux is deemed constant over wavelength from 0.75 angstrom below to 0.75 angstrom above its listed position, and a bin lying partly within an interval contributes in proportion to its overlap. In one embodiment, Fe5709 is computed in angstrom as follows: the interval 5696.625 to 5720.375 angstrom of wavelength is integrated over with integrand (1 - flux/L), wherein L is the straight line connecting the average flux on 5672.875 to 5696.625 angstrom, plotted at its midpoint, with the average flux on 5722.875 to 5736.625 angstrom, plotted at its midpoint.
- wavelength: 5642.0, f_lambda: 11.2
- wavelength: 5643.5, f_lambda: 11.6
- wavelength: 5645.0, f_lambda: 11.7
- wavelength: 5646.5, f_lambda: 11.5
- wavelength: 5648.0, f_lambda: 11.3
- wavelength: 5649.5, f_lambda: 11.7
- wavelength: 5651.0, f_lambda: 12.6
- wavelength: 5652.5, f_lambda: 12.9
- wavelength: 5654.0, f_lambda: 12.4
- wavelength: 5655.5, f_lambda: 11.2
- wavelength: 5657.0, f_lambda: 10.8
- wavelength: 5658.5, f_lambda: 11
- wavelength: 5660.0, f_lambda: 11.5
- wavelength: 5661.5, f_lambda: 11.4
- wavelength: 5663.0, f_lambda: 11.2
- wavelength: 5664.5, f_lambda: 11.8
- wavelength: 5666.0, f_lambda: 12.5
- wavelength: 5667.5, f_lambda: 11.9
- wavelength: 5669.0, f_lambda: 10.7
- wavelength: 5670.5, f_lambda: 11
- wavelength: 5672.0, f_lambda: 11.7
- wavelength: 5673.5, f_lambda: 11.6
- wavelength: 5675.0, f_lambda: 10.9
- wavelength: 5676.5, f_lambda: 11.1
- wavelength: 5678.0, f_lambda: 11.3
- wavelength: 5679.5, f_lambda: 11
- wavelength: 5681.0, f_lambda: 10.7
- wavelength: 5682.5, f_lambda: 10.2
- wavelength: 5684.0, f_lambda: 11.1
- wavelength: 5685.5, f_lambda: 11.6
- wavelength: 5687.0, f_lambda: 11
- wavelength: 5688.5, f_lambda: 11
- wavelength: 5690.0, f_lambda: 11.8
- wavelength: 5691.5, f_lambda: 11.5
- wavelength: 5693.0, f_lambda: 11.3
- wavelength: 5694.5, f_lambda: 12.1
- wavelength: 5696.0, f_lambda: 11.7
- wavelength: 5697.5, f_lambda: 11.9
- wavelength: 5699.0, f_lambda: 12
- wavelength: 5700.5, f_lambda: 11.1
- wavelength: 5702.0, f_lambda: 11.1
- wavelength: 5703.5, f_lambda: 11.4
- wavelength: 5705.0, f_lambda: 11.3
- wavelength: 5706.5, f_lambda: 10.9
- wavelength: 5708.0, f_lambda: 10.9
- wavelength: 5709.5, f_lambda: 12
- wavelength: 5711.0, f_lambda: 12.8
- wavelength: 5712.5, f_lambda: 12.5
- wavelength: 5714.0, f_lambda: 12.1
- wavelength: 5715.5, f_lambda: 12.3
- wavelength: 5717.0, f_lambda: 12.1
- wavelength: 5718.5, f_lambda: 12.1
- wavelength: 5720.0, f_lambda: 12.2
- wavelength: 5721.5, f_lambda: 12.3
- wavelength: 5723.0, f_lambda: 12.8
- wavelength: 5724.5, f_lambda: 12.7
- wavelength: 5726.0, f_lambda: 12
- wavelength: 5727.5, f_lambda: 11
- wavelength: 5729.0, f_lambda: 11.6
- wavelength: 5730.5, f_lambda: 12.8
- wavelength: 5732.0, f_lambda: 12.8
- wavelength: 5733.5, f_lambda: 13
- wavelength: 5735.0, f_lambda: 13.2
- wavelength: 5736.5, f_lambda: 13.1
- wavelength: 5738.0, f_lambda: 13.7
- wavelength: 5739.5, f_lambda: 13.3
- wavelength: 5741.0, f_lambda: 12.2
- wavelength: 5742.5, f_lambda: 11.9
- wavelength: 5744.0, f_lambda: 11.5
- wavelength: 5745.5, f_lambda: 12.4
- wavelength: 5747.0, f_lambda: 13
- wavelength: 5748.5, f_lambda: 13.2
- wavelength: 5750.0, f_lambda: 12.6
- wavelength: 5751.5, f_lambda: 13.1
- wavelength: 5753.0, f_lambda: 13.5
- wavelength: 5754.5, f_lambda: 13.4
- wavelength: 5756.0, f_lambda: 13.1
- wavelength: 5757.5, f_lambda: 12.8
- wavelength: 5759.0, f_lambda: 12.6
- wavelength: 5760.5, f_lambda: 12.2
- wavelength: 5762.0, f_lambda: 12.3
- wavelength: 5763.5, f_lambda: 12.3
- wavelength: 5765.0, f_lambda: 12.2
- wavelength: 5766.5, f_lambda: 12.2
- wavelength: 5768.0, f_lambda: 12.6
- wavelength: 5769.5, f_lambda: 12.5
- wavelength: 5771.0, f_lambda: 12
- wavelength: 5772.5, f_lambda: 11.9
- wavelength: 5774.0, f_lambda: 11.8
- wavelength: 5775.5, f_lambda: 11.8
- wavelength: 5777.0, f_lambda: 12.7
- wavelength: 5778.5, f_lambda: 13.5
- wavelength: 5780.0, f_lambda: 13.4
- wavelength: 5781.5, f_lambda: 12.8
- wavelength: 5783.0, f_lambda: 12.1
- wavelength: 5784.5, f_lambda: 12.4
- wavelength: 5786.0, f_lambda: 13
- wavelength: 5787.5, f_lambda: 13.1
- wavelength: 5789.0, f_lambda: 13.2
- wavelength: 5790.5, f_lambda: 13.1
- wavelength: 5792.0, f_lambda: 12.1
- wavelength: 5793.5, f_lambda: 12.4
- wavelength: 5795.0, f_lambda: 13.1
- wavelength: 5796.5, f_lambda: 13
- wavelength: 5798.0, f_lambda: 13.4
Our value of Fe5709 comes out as 0.2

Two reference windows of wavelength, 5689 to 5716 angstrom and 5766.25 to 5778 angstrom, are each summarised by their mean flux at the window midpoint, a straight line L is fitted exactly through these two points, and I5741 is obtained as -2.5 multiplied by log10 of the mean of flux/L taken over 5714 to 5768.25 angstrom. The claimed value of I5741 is -0.05 mag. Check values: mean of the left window 11.7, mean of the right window 12.2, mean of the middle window 12.6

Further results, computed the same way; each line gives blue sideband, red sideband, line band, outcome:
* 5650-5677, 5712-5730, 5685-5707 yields 0.041 mag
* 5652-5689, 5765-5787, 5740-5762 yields -0.041 mag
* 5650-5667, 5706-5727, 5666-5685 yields 0.066 mag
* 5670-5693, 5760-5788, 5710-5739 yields -0.064 mag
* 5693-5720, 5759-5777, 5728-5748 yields -0.057 mag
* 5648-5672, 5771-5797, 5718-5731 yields 0.000 mag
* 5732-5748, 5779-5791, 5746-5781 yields 0.016 mag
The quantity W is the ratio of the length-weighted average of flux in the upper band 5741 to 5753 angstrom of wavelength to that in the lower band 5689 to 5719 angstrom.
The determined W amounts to 1.07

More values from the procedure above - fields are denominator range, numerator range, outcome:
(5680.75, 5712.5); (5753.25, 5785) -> 1.09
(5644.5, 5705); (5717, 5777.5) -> 1.09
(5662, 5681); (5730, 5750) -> 1.12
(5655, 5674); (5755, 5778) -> 1.08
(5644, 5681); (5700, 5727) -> 1.04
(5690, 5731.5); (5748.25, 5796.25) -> 1.07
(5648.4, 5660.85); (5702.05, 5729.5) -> 1.02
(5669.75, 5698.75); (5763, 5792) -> 1.11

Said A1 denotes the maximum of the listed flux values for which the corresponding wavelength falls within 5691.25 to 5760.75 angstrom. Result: 13.7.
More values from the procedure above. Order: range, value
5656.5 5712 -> 12.8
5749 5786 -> 13.5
